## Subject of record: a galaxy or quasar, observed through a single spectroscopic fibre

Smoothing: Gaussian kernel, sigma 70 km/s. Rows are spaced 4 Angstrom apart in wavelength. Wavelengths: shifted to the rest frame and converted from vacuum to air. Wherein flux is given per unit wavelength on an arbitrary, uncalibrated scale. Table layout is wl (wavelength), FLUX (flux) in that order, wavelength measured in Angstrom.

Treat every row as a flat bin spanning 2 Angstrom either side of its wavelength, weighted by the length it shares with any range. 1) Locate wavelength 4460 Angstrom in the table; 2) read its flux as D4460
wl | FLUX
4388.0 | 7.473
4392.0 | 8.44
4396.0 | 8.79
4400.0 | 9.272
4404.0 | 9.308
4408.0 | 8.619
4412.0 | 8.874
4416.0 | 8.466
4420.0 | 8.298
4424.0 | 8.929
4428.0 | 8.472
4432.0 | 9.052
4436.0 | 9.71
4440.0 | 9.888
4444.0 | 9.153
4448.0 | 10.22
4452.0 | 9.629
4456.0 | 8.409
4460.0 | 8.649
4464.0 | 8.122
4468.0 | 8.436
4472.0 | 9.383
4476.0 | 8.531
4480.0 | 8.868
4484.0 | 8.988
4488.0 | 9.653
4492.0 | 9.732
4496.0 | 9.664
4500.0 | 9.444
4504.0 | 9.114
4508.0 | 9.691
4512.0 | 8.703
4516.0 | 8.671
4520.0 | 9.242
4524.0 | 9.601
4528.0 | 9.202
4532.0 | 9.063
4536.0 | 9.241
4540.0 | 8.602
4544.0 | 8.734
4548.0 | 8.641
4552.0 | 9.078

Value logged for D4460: 8.649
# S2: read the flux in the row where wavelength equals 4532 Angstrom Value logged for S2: 9.063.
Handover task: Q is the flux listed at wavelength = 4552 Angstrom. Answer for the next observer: 9.078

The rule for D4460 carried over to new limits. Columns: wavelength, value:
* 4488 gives 9.653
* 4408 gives 8.619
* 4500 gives 9.444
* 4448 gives 10.22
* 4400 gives 9.272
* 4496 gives 9.664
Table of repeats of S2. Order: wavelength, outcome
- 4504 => 9.114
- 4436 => 9.71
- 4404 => 9.308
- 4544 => 8.734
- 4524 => 9.601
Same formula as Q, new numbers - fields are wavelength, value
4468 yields 8.436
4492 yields 9.732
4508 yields 9.691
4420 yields 8.298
